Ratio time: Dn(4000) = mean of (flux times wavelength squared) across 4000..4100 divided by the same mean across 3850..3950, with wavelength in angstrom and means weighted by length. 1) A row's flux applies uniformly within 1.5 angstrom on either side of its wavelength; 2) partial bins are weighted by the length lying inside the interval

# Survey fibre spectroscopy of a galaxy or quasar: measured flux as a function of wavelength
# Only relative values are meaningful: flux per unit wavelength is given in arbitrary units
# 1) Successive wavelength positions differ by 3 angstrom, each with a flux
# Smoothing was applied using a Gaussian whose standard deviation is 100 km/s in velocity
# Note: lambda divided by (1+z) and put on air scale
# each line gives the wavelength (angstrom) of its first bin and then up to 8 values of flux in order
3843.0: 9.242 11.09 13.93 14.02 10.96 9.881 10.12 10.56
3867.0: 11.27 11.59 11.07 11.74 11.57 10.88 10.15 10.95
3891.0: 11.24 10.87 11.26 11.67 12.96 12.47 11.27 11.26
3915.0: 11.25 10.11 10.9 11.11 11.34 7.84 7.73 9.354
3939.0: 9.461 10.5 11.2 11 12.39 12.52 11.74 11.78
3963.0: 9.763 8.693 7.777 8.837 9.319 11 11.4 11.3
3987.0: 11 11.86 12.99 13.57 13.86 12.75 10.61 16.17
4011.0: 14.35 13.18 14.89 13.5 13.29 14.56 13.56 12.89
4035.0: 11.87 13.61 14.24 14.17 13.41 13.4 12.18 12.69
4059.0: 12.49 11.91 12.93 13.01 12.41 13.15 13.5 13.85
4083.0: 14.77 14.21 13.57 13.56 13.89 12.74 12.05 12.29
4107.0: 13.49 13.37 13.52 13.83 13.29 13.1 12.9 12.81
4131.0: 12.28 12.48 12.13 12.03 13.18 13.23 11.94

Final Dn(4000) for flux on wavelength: 1.3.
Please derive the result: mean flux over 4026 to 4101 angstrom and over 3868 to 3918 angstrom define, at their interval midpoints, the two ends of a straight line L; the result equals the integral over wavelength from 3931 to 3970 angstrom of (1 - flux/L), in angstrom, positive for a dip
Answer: 5.5 angstrom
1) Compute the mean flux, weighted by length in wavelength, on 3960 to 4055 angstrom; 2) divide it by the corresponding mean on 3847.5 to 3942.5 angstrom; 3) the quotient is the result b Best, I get 1.13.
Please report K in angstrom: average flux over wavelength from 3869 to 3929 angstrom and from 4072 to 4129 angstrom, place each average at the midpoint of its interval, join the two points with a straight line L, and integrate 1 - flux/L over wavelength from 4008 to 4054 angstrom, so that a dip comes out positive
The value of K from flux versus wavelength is -3.7 angstrom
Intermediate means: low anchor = 11.3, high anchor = 13.4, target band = 13.6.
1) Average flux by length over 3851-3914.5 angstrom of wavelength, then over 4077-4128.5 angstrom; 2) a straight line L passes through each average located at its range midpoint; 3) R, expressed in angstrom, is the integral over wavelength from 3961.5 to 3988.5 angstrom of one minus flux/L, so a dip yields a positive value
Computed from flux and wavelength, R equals 5.1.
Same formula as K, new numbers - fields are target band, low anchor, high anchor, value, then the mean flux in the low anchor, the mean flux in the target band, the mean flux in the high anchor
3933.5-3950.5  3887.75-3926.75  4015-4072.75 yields 2.23 angstrom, 11.3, 10.3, 13.2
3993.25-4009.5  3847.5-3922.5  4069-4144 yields -1.41 angstrom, 11.4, 13.4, 13.1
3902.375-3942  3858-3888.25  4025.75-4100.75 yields 3.55 angstrom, 10.9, 10.5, 13.3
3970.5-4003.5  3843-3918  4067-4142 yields 1.56 angstrom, 11.3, 11.6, 13.1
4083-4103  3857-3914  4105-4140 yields -1.06 angstrom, 11.2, 13.4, 13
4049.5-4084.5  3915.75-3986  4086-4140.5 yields -2.18 angstrom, 10.3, 13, 13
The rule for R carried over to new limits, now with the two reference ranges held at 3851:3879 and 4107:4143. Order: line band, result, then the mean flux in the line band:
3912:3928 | 0.85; 11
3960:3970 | 2.21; 9.25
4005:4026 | -3.08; 14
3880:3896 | 0.72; 10.9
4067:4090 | -1.73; 13.6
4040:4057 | -1.26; 13.3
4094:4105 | 0.04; 12.7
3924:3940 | 3.20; 9.32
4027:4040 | -0.81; 13.1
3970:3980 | 1.87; 9.71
